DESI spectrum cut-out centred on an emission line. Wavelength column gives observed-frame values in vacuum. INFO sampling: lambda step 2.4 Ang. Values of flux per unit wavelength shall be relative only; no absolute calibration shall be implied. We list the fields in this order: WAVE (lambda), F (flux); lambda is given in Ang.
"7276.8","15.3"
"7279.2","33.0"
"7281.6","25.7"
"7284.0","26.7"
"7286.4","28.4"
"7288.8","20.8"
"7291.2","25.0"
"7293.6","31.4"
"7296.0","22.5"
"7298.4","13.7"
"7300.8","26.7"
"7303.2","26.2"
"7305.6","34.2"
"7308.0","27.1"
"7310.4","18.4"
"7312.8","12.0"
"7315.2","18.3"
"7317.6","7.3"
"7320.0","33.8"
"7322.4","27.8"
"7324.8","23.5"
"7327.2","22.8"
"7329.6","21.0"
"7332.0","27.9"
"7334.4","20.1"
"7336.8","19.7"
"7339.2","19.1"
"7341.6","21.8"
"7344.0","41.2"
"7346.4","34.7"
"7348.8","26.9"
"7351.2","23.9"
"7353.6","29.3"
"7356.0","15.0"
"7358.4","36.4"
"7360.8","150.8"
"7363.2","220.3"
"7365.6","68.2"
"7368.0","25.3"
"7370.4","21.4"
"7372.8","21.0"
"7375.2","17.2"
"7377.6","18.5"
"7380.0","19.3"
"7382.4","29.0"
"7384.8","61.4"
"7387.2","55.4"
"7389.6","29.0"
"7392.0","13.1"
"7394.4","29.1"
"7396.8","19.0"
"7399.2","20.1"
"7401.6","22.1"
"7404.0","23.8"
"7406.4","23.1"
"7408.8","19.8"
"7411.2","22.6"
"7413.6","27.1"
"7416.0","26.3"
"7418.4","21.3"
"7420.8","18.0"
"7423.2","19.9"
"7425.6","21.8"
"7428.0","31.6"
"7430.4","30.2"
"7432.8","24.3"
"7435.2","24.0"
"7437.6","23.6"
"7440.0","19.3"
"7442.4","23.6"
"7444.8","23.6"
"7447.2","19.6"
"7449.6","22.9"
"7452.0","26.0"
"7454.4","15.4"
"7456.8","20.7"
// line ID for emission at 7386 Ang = [N II] 6583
